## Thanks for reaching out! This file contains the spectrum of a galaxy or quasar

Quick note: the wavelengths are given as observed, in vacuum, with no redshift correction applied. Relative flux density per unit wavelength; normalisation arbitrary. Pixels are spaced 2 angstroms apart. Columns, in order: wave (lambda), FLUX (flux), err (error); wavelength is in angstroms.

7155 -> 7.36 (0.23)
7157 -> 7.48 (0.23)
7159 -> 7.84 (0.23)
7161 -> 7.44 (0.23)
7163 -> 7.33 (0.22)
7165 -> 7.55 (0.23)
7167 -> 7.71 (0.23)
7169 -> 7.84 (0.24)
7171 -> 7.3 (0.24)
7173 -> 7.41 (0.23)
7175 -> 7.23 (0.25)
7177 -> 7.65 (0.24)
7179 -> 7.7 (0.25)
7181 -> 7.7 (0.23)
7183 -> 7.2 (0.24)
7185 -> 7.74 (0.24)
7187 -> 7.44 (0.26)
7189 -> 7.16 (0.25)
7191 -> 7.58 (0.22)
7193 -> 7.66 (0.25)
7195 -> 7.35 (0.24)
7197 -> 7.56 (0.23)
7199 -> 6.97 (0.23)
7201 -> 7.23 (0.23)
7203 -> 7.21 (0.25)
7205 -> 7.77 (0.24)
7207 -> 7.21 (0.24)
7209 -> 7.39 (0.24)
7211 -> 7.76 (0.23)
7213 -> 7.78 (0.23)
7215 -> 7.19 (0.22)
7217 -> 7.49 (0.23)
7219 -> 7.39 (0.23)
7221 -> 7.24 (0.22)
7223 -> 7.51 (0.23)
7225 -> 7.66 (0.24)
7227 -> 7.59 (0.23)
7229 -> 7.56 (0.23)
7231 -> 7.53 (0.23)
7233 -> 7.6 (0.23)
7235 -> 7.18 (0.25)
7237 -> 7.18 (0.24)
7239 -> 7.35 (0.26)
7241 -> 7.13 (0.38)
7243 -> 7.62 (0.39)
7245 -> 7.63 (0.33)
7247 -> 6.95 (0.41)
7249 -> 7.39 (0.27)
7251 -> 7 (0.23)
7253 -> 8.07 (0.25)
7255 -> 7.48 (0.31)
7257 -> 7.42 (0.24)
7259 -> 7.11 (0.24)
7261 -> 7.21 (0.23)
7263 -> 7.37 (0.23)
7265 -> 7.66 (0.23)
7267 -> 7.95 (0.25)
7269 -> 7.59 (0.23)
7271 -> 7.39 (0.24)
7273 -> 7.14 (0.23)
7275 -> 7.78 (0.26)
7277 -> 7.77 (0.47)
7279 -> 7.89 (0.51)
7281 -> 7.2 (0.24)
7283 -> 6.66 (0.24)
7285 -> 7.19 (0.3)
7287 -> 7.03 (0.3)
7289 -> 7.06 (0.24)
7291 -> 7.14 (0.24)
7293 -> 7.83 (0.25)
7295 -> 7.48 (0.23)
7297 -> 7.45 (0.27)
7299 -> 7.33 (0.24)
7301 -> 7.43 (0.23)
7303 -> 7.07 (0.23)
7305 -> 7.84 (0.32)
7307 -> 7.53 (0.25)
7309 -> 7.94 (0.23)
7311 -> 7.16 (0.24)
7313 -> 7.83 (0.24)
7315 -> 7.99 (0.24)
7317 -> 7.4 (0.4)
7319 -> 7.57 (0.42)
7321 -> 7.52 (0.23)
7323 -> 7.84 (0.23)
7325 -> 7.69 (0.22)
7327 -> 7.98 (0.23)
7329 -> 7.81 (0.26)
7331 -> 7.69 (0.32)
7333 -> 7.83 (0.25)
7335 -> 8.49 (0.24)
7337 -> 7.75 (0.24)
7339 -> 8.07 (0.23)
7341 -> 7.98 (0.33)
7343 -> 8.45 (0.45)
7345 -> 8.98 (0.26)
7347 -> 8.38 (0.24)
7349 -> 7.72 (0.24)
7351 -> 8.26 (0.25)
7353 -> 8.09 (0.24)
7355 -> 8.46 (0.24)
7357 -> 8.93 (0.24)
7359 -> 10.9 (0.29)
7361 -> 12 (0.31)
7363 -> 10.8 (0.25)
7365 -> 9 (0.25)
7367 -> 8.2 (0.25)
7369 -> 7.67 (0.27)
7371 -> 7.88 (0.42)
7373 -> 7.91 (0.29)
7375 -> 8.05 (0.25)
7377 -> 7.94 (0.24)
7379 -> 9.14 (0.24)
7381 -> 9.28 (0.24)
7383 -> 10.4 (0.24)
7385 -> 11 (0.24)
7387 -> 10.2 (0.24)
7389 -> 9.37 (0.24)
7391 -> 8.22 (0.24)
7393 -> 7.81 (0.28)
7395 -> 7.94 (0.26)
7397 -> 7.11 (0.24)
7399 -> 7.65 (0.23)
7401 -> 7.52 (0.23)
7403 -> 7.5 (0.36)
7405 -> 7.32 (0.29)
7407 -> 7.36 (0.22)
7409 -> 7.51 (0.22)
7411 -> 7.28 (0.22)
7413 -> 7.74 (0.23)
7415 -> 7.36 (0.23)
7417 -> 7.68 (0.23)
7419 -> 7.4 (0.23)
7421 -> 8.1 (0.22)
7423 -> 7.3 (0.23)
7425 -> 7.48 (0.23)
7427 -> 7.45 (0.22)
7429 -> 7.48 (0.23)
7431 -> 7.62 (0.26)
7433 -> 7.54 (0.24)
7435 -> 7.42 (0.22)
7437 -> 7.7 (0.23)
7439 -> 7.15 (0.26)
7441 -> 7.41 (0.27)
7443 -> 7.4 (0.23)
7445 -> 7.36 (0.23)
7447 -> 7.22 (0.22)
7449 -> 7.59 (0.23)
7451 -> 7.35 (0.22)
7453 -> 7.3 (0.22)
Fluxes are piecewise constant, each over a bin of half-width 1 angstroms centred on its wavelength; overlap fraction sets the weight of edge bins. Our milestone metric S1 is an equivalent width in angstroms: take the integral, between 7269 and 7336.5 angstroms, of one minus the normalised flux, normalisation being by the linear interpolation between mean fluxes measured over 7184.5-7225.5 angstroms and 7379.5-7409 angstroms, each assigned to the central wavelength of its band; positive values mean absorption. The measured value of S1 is 3.5 angstroms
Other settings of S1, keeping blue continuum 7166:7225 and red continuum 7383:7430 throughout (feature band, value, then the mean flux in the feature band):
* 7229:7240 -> 0.2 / 7.39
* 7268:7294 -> 1.0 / 7.36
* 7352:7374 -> -3.4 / 9.08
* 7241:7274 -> 0.8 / 7.43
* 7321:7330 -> 0.0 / 7.8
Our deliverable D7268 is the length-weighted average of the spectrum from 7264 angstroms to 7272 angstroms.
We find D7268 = 7.65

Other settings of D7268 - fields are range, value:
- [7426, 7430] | 7.46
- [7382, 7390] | 10.2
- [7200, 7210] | 7.36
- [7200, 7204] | 7.22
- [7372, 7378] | 7.97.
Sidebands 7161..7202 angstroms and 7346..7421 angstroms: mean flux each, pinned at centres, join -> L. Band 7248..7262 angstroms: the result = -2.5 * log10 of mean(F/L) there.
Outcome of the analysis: 0.06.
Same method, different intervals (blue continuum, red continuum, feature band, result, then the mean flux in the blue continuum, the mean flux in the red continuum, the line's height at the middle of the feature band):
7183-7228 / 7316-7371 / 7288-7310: 0.089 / 7.44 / 8.41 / 8.1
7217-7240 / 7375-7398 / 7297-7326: 0.087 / 7.44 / 8.91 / 8.21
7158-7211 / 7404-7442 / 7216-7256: 0.007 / 7.47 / 7.49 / 7.48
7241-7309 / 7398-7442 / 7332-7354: -0.101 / 7.42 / 7.5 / 7.46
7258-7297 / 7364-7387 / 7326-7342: 0.037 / 7.39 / 8.83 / 8.22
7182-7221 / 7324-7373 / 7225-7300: 0.067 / 7.42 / 8.53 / 7.88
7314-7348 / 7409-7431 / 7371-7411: -0.090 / 7.97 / 7.53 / 7.67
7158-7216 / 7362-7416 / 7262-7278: 0.035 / 7.48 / 8.34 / 7.83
